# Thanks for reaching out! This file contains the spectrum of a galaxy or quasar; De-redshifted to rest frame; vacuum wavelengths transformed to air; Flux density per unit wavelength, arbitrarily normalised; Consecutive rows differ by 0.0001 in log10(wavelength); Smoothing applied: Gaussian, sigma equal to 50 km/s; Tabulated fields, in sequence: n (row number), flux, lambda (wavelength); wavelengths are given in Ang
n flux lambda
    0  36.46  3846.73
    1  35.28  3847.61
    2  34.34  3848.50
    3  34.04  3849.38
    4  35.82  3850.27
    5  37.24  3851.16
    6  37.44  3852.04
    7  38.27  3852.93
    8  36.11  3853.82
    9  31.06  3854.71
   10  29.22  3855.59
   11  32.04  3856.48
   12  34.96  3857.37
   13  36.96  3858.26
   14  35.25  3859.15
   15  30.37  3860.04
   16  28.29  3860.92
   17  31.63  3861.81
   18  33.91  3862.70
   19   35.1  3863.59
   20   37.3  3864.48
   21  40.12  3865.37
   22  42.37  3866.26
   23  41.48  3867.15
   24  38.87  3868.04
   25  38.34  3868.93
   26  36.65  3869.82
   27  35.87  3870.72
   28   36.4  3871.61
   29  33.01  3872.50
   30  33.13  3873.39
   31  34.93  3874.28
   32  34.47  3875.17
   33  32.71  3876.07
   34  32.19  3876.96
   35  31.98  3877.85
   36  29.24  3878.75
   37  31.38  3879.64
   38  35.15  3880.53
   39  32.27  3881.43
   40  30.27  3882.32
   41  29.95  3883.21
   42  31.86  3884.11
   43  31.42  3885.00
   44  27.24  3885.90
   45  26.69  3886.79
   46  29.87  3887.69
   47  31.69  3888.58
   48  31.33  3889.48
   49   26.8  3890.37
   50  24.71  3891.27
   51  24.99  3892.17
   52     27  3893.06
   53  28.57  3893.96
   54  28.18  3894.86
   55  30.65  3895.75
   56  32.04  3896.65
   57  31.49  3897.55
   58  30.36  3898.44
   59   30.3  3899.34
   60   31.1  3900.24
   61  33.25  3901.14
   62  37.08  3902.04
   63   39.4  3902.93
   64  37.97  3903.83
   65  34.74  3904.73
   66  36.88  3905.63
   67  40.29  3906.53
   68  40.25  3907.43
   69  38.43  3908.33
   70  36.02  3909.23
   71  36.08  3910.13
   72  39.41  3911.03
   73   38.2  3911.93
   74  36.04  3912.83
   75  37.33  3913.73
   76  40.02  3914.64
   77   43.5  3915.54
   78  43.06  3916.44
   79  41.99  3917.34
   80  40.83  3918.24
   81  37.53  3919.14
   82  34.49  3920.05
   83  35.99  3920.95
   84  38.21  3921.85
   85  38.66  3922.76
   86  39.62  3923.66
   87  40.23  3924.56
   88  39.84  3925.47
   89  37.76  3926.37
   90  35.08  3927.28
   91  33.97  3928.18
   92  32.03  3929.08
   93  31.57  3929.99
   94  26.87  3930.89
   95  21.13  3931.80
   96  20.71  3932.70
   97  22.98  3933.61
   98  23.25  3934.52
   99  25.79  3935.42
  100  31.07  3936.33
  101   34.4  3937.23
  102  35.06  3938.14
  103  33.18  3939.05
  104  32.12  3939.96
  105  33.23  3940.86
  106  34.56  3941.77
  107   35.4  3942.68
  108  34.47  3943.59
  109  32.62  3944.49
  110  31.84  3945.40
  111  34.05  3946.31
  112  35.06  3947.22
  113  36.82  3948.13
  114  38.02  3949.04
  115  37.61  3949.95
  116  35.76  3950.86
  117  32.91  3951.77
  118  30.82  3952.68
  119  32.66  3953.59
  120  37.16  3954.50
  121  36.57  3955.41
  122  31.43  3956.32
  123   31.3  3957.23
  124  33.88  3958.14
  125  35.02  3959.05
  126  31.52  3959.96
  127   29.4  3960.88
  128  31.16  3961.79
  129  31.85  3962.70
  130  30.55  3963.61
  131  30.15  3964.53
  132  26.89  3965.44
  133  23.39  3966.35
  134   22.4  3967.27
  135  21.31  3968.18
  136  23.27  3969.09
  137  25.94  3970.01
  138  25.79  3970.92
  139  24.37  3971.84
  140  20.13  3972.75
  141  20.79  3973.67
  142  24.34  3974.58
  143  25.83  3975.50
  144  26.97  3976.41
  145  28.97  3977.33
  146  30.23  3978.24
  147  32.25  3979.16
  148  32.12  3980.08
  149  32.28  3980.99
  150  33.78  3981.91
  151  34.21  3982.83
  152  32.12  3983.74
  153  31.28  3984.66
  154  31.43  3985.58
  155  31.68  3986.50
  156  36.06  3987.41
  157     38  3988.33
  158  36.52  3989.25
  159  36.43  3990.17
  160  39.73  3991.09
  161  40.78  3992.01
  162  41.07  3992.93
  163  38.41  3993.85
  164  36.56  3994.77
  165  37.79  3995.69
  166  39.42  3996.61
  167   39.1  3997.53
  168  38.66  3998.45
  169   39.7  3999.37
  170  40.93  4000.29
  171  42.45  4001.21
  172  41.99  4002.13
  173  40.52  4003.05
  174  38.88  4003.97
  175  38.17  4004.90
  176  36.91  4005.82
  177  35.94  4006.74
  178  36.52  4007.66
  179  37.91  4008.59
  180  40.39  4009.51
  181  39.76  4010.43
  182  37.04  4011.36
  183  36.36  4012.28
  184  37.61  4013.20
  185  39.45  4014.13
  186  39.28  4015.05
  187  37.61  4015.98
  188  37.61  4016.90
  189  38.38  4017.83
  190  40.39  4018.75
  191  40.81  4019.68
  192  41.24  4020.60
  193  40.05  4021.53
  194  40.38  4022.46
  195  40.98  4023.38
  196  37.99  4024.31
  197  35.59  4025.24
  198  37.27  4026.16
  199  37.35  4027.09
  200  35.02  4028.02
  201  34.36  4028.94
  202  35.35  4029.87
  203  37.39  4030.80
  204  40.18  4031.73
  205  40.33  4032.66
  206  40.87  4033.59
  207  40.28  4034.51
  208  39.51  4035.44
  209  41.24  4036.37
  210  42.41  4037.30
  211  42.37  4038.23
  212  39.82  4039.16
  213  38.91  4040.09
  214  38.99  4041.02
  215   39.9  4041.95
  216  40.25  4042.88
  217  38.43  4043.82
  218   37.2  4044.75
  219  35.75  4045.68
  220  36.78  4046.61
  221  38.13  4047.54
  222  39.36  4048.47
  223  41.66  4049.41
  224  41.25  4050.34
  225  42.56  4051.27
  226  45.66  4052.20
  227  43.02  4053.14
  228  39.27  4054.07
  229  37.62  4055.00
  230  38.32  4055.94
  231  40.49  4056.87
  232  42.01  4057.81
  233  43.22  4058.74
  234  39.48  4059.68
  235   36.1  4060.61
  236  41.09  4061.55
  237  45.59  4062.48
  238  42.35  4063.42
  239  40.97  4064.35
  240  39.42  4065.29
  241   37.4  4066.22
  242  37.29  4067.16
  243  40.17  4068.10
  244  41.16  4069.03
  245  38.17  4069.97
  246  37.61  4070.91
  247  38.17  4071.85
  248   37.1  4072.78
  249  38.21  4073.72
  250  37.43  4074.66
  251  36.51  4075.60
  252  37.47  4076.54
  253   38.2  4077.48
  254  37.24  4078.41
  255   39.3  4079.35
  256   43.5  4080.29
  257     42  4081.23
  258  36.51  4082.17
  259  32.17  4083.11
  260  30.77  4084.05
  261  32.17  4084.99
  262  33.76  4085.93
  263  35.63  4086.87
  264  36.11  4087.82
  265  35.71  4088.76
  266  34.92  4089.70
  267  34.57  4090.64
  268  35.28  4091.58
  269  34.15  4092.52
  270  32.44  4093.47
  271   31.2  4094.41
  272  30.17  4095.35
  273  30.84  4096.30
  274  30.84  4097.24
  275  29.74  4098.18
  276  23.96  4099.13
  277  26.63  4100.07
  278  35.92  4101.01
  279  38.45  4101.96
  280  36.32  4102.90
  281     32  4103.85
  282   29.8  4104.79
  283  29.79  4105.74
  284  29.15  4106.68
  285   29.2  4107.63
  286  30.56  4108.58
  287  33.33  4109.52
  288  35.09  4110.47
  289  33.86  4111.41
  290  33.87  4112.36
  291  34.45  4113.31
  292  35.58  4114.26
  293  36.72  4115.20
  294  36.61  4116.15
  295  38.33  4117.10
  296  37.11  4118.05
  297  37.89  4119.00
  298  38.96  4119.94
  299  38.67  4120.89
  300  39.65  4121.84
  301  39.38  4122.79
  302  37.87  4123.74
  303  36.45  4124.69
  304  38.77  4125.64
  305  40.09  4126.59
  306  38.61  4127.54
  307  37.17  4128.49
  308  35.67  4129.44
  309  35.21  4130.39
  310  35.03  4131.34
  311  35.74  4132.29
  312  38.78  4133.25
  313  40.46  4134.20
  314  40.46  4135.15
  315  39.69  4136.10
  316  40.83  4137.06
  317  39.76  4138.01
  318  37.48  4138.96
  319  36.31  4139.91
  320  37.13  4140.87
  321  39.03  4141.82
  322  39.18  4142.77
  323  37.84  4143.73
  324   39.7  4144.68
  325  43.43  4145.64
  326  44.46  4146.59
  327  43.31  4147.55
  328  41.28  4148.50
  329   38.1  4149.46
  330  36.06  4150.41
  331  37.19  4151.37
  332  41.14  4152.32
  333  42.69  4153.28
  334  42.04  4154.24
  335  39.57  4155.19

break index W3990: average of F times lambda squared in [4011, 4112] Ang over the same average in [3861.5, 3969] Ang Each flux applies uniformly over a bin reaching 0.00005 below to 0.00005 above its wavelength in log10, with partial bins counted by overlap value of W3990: 1.20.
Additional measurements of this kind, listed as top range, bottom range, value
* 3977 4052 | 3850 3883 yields 1.18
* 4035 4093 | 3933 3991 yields 1.31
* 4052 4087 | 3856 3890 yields 1.27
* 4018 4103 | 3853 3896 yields 1.27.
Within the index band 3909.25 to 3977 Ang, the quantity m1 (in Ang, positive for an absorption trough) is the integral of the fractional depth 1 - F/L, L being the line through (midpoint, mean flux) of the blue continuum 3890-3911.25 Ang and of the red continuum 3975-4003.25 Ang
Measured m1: 3.8 Ang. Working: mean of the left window 33.1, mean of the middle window 32.4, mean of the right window 35.7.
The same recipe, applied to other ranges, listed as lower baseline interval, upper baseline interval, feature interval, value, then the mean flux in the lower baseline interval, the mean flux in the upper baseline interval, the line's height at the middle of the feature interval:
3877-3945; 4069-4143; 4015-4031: -1.57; 33.3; 35.8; 34.7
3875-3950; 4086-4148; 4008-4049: -4.66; 33.5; 35.9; 34.8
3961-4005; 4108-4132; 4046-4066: -3.40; 32.6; 36.6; 34.7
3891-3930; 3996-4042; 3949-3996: 7.62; 35.7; 39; 37.6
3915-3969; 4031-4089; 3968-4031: 1.16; 33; 39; 35.9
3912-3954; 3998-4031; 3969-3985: 3.72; 34.4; 38.5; 36.6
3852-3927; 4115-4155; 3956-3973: 3.76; 34.6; 38.8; 35.9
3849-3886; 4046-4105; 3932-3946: 1.84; 34.3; 37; 35.2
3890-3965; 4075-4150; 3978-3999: -0.71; 33.8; 36.1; 34.5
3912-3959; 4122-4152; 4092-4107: 2.59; 34.4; 38.8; 37.9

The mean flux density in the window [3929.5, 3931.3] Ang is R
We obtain 29.3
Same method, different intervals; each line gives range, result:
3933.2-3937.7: 27.6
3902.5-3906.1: 37.2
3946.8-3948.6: 35.9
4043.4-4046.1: 37.2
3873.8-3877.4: 33.6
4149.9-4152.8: 38.2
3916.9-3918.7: 41.5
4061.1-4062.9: 43.4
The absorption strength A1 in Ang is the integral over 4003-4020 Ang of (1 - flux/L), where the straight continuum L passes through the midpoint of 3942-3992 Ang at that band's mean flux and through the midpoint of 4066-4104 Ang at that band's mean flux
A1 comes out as -2.85 Ang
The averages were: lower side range 31.3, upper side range 35.3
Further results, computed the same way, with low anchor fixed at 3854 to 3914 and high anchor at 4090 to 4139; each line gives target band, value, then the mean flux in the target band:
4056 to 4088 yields -3.3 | 38.4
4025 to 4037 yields -1.3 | 38.2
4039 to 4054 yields -2.2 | 39.8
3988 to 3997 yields -1.1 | 38.4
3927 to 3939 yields 1.8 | 28.8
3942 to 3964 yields 0.2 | 33.7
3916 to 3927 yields -1.7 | 38.9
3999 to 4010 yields -1.5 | 39.2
